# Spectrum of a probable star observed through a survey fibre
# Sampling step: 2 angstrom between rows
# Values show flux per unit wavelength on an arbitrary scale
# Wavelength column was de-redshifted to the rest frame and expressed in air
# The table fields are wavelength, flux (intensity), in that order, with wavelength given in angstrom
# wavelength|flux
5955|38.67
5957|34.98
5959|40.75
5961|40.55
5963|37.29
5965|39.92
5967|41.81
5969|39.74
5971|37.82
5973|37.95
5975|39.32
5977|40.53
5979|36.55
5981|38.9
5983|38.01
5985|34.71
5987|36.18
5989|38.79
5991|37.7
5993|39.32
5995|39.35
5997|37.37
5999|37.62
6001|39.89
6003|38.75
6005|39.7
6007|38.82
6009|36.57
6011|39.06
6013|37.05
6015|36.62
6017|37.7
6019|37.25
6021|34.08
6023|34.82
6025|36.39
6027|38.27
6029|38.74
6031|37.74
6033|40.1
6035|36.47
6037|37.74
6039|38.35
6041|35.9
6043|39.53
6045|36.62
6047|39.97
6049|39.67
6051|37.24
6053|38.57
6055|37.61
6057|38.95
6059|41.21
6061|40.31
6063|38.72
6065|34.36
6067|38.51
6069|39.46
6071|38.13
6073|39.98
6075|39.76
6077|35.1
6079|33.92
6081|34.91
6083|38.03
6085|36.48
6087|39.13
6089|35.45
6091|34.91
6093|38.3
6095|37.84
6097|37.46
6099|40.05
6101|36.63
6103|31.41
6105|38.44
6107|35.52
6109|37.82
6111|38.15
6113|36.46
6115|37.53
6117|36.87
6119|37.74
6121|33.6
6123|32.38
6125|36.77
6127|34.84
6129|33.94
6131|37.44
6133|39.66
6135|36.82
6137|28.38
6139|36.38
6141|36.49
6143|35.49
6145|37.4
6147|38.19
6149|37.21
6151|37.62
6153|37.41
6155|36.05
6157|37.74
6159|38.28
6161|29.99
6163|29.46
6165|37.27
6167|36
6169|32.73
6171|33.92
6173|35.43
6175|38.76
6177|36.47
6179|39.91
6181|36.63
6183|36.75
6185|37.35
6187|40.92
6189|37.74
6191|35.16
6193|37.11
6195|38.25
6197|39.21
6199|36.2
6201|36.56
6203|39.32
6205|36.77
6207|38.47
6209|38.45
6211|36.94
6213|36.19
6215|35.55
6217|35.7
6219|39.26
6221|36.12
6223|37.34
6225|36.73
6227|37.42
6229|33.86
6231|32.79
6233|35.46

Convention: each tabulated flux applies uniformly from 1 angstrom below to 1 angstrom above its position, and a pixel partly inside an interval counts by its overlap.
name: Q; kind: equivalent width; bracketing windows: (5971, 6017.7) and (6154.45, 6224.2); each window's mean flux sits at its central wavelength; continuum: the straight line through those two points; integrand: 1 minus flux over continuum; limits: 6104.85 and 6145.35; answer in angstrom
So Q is 1.23 angstrom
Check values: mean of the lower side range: 38.1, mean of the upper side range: 36.7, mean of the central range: 36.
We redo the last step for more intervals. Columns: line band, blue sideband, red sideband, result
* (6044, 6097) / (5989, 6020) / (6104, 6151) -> -0.9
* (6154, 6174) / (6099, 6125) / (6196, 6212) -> 1.3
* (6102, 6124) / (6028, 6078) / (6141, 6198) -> 0.9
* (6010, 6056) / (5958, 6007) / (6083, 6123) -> 0.3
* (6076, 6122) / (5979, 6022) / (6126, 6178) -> -0.2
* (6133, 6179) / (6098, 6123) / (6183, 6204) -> 1.7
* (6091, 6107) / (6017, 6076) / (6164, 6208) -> 0.3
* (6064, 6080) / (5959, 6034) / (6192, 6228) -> 0.2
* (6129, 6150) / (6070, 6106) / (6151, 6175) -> -0.3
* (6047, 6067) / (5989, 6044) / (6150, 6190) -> -0.6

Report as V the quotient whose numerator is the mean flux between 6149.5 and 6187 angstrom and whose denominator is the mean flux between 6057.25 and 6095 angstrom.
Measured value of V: 1.0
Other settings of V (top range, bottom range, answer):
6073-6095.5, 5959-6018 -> 0.96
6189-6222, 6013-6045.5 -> 1.00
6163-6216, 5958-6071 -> 0.97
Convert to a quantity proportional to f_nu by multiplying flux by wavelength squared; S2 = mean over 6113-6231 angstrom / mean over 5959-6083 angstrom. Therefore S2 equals 1.01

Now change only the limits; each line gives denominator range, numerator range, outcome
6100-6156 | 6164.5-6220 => 1.05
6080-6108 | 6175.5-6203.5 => 1.06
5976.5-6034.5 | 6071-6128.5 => 1.00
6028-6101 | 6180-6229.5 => 1.03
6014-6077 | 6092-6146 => 0.98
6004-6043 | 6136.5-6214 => 1.03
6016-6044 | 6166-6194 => 1.03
